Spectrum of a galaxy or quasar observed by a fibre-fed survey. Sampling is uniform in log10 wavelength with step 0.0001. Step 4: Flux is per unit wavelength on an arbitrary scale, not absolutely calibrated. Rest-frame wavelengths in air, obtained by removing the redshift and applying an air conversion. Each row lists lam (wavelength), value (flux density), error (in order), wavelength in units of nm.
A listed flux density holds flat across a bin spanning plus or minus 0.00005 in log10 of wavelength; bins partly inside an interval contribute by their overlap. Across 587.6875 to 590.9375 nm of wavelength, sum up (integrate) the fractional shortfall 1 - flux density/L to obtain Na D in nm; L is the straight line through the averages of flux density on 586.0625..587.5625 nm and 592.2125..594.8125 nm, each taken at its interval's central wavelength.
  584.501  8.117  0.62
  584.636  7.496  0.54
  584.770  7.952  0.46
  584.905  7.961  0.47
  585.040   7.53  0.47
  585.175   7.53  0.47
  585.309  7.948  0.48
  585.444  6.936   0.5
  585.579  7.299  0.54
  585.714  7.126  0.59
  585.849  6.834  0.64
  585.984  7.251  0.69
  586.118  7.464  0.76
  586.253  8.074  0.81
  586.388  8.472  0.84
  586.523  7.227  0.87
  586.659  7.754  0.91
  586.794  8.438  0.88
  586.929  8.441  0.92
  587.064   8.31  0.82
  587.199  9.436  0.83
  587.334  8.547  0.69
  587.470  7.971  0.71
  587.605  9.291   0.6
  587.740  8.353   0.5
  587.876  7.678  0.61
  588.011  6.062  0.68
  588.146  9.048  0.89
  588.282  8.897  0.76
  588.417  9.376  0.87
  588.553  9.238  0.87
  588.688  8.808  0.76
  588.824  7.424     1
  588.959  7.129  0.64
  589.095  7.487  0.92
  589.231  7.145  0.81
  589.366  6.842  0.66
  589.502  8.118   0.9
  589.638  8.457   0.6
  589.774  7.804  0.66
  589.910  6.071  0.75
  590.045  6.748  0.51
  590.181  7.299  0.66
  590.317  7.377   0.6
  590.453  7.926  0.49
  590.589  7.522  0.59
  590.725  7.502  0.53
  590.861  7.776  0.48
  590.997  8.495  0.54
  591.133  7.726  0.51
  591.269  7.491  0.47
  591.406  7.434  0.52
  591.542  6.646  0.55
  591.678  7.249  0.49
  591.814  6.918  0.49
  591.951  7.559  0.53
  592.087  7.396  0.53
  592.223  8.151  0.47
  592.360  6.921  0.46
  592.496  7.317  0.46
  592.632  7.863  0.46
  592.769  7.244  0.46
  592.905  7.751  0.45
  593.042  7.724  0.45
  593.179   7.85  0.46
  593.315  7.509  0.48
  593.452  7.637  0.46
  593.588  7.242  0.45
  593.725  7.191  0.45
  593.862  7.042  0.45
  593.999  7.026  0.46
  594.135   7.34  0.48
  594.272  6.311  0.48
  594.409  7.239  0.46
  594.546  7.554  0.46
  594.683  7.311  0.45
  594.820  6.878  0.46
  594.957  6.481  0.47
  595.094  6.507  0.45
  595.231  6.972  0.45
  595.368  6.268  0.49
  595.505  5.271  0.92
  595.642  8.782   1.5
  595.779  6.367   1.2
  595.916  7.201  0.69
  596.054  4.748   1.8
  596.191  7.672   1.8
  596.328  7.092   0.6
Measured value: 0.06 nm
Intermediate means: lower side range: 8.22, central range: 7.75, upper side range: 7.35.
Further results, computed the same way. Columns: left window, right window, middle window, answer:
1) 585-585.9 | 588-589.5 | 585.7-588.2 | -0.12 nm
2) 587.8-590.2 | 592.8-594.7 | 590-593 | 0.03 nm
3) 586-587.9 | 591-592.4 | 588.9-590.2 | 0.08 nm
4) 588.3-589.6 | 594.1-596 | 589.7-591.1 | 0.05 nm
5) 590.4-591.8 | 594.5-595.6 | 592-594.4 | -0.10 nm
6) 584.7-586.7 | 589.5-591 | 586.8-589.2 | -0.24 nm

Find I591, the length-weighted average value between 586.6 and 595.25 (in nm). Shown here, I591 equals 7.63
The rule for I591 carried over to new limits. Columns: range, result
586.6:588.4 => 8.36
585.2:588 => 7.9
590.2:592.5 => 7.49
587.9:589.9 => 7.93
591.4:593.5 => 7.45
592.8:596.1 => 7.03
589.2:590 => 7.4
